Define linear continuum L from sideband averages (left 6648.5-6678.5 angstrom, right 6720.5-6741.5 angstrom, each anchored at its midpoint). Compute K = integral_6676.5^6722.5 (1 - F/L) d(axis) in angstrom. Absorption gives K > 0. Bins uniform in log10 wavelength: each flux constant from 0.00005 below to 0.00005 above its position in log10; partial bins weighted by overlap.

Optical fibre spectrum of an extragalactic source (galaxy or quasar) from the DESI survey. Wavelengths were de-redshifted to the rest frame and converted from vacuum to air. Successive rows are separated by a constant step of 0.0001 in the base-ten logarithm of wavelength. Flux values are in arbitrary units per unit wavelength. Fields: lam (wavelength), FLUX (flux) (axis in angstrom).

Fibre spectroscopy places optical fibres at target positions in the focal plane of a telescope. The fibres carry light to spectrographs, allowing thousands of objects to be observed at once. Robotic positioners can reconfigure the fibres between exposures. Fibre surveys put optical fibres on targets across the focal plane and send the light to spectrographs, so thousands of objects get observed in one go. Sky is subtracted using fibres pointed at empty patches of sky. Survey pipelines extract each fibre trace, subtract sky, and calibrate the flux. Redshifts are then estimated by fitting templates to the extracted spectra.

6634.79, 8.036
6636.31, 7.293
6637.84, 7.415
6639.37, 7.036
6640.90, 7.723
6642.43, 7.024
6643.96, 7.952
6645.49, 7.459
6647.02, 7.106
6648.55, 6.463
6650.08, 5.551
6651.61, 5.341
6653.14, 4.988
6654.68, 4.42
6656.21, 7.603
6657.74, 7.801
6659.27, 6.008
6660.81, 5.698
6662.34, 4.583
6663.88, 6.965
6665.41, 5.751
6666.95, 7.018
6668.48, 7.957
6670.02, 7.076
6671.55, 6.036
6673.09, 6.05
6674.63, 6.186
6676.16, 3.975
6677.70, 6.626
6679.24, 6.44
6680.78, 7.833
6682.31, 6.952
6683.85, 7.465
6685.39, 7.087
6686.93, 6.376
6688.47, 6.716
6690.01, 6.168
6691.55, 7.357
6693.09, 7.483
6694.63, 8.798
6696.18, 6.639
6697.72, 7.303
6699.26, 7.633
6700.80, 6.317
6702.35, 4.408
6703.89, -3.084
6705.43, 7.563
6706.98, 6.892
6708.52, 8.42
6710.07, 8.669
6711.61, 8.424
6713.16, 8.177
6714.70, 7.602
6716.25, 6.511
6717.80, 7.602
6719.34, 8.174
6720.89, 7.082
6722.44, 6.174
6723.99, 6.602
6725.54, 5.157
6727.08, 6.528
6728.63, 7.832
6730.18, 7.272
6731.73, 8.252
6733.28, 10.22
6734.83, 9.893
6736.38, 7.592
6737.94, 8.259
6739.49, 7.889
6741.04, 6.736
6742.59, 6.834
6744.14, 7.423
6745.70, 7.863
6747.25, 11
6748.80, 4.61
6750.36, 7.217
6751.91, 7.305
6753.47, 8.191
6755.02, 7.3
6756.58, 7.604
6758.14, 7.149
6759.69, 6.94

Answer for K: 0.2 angstrom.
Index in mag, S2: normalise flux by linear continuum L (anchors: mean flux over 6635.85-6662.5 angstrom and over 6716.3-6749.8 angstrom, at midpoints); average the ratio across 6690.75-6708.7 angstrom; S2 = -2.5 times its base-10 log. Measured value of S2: 0.147 mag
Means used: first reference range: 6.56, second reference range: 7.55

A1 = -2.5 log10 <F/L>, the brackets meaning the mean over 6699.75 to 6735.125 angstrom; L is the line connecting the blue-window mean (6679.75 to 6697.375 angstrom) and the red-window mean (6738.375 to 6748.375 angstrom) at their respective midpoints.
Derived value 0.089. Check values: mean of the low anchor 7.16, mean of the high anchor 7.86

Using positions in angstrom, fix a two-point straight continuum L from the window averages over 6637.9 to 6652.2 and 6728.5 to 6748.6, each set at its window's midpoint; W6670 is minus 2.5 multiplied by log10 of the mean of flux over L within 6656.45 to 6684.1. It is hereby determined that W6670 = 0.12 mag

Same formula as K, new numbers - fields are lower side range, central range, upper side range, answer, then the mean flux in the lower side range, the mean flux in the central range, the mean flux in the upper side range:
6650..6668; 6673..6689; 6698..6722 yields -0.55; 6.03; 6.54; 6.7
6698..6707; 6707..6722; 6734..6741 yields -4.38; 4.92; 7.77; 8.24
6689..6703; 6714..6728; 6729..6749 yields 1.39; 6.92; 6.83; 8.08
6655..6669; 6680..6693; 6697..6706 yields -3.46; 6.51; 7.02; 4.96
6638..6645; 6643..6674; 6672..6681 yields 1.66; 7.43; 6.39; 6.07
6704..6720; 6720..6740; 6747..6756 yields -0.60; 7.35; 7.59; 7.4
